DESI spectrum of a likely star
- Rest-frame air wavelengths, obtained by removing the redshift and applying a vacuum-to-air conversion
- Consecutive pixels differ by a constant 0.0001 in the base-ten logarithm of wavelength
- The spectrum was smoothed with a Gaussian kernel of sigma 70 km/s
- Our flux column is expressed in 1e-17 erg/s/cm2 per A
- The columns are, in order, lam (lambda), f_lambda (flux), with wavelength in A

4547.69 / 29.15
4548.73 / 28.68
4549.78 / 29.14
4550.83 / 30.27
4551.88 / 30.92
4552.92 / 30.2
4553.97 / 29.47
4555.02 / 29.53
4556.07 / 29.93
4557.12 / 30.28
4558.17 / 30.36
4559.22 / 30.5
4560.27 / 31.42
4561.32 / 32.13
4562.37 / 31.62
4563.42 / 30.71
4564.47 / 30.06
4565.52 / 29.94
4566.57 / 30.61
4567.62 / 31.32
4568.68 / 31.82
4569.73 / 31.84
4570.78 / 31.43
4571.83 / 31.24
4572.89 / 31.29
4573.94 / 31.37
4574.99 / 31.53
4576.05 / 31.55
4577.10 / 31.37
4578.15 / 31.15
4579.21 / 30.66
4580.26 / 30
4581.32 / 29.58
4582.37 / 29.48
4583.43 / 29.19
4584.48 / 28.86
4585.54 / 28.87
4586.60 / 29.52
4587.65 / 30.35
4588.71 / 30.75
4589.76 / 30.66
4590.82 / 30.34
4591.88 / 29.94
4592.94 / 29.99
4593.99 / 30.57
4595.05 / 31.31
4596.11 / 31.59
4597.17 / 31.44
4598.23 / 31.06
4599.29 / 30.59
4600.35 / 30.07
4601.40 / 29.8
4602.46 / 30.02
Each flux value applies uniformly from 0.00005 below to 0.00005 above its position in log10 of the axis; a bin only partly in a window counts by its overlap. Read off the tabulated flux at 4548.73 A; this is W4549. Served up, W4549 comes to 28.68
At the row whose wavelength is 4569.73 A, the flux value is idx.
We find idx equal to 31.84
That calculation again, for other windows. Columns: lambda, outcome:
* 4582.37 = 29.48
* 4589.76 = 30.66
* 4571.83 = 31.24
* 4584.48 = 28.86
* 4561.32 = 32.13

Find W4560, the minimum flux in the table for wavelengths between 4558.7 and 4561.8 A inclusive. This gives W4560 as 30.5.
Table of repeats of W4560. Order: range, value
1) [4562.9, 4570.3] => 29.94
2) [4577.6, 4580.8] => 30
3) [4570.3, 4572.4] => 31.24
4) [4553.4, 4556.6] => 29.47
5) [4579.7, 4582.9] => 29.48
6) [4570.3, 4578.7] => 31.15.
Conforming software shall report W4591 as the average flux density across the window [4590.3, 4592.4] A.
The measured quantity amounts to 30.1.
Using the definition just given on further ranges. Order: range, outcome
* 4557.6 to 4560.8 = 30.7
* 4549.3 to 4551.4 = 29.7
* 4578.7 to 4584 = 29.8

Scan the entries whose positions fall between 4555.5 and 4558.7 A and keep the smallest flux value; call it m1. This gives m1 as 29.93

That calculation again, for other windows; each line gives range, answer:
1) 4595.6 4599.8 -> 30.59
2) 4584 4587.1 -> 28.86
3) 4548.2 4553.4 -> 28.68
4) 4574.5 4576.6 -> 31.53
